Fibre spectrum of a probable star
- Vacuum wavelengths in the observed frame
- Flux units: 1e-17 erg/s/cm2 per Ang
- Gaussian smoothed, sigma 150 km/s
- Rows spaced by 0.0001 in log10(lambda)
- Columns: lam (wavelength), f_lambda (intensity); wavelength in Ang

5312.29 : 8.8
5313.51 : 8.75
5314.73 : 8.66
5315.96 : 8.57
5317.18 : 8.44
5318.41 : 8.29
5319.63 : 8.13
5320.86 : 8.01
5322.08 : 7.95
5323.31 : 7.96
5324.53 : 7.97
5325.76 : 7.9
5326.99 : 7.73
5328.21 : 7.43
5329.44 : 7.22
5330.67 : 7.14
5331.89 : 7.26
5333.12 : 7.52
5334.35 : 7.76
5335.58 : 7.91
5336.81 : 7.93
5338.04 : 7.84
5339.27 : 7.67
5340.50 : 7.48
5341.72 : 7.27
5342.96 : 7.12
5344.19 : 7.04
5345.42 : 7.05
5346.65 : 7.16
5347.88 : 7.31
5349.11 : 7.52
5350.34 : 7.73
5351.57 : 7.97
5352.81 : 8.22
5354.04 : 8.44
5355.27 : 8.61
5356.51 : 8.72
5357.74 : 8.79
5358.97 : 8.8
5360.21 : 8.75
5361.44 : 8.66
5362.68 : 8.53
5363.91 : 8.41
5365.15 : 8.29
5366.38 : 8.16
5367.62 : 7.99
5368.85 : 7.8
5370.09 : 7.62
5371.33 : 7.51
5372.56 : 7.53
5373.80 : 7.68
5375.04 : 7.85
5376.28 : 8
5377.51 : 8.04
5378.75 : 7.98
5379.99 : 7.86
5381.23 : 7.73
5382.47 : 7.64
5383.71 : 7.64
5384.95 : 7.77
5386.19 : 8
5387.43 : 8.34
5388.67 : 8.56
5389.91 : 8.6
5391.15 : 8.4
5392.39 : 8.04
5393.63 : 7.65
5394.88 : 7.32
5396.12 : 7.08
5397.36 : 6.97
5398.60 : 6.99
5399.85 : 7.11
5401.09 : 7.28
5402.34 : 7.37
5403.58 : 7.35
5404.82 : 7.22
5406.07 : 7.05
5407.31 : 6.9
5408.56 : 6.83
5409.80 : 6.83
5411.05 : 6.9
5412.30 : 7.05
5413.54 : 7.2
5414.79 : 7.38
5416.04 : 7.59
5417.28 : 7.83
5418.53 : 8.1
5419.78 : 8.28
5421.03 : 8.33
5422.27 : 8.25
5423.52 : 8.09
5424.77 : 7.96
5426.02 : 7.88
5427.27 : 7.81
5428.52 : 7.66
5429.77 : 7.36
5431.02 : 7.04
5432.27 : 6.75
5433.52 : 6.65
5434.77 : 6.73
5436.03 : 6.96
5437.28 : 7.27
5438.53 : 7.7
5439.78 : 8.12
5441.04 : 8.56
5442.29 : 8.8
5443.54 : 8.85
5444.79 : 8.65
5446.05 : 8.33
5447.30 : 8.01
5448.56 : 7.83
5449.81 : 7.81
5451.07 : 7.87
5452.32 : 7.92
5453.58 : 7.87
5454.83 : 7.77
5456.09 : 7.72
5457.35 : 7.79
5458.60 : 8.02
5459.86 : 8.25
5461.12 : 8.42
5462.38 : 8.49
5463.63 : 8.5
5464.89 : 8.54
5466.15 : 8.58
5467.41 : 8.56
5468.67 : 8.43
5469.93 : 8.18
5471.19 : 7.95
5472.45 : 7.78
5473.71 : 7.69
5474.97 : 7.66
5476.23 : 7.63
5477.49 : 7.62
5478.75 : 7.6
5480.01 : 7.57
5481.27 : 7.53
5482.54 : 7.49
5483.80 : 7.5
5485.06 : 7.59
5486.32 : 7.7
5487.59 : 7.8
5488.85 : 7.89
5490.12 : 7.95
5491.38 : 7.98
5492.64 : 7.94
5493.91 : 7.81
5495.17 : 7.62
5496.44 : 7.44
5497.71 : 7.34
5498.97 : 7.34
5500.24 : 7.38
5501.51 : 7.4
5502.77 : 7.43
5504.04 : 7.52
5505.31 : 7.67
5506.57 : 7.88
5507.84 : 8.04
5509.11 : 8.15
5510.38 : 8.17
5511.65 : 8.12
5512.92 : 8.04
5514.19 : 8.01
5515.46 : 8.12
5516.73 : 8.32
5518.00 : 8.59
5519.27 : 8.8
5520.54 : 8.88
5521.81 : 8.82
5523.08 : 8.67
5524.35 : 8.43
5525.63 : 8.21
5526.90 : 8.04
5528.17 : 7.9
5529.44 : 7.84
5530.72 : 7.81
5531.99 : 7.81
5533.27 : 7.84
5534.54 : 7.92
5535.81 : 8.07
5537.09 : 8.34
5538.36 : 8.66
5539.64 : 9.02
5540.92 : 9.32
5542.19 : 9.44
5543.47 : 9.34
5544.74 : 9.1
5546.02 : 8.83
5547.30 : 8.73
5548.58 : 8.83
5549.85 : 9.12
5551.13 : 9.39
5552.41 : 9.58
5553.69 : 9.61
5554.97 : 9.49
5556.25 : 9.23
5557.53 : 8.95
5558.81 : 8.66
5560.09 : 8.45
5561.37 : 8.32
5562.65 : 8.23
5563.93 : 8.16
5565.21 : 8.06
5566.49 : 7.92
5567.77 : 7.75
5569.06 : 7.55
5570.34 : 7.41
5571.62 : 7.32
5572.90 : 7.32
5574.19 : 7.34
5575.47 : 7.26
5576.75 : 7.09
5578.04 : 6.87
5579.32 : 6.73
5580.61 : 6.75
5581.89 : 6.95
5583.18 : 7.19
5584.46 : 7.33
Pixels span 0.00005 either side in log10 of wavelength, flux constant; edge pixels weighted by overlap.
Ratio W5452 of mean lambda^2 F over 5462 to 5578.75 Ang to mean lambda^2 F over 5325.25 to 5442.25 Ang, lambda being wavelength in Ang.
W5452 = 1.1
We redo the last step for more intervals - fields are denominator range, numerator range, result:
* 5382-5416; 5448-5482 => 1.10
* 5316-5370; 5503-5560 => 1.15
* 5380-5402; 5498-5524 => 1.09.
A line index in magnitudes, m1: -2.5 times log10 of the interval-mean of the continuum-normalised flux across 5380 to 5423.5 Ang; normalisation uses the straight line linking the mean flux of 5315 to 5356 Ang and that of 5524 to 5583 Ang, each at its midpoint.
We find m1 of 0.04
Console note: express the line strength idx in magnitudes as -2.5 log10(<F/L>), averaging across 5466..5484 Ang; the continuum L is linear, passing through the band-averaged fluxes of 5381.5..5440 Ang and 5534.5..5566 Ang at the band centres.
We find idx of 0.04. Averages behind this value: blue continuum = 7.53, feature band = 7.84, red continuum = 8.85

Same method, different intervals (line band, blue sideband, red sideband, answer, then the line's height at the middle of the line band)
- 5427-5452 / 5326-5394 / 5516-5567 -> 0.06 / 8.21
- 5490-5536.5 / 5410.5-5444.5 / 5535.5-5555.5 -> 0.09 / 8.69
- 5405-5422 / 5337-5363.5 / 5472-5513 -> 0.06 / 7.83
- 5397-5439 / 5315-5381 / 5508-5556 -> 0.11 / 8.16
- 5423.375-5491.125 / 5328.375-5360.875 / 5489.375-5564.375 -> 0.04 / 8.13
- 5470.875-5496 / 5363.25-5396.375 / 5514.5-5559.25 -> 0.09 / 8.42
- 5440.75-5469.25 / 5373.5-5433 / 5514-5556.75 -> -0.03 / 8.02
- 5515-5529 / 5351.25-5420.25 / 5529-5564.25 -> 0.02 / 8.59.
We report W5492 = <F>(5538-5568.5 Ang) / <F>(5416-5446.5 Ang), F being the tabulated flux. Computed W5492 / 1.1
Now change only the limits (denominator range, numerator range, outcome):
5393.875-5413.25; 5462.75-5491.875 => 1.11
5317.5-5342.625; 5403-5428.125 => 0.98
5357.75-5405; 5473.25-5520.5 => 0.99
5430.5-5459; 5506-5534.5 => 1.05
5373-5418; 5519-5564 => 1.15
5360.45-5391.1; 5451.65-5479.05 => 1.00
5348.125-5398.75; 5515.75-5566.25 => 1.08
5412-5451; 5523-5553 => 1.10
